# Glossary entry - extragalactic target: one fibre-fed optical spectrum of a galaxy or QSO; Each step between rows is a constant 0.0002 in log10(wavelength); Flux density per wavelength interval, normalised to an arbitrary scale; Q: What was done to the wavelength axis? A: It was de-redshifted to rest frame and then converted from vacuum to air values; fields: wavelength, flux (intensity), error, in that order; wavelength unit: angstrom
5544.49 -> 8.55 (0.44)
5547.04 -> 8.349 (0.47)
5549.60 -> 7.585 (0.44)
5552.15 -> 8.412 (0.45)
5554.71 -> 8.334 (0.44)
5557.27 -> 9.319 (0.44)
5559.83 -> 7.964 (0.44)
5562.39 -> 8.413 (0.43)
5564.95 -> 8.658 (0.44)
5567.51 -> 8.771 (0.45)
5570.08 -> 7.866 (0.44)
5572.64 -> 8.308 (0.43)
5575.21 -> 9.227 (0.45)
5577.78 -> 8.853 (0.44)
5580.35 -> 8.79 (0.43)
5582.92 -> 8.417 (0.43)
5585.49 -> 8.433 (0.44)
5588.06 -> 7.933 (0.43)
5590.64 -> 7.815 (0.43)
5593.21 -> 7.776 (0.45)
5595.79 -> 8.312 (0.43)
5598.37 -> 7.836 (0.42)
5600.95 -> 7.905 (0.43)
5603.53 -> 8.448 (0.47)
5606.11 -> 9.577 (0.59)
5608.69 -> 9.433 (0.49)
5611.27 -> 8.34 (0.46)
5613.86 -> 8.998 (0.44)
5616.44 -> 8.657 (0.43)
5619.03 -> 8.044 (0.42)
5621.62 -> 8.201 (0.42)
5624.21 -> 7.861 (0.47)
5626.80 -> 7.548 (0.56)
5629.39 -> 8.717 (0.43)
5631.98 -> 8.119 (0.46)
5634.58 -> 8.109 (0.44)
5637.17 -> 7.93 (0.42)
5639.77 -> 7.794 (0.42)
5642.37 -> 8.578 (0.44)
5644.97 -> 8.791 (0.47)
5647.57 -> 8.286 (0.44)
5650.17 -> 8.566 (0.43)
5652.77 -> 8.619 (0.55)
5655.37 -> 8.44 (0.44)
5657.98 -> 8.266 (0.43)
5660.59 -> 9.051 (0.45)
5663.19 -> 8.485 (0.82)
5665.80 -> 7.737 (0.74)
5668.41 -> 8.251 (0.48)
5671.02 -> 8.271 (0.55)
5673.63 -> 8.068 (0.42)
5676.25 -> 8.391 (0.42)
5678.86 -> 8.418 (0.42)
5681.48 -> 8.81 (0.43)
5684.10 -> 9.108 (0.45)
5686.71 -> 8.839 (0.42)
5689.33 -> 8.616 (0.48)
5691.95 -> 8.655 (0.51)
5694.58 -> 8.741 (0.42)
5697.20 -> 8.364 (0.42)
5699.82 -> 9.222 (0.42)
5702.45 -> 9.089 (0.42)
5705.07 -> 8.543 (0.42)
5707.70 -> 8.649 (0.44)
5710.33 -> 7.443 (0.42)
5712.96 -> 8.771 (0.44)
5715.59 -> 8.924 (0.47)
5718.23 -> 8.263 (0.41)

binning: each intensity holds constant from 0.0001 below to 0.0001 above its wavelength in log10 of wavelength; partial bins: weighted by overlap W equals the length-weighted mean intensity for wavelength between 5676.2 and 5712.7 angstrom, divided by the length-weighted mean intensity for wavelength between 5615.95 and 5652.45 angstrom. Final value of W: 1.05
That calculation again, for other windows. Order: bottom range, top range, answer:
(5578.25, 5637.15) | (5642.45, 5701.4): 1.03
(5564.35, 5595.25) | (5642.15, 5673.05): 1.00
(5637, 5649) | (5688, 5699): 1.04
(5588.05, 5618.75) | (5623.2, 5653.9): 0.98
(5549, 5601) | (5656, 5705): 1.03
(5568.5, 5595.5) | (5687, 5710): 1.04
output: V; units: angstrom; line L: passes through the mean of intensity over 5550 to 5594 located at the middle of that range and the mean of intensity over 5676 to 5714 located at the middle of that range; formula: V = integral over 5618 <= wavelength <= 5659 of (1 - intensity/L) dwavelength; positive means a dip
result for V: 1.4 angstrom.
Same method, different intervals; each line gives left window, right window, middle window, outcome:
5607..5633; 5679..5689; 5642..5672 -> 0.73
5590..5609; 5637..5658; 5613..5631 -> 0.22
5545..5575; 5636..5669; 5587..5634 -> 0.44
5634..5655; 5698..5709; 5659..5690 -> 0.39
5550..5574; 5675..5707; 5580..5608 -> 0.65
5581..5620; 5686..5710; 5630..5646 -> 0.53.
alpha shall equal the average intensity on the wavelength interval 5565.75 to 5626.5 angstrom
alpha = 8.41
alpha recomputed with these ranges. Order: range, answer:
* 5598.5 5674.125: 8.38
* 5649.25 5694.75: 8.51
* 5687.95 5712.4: 8.6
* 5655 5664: 8.58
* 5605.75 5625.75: 8.58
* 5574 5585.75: 8.77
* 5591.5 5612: 8.45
